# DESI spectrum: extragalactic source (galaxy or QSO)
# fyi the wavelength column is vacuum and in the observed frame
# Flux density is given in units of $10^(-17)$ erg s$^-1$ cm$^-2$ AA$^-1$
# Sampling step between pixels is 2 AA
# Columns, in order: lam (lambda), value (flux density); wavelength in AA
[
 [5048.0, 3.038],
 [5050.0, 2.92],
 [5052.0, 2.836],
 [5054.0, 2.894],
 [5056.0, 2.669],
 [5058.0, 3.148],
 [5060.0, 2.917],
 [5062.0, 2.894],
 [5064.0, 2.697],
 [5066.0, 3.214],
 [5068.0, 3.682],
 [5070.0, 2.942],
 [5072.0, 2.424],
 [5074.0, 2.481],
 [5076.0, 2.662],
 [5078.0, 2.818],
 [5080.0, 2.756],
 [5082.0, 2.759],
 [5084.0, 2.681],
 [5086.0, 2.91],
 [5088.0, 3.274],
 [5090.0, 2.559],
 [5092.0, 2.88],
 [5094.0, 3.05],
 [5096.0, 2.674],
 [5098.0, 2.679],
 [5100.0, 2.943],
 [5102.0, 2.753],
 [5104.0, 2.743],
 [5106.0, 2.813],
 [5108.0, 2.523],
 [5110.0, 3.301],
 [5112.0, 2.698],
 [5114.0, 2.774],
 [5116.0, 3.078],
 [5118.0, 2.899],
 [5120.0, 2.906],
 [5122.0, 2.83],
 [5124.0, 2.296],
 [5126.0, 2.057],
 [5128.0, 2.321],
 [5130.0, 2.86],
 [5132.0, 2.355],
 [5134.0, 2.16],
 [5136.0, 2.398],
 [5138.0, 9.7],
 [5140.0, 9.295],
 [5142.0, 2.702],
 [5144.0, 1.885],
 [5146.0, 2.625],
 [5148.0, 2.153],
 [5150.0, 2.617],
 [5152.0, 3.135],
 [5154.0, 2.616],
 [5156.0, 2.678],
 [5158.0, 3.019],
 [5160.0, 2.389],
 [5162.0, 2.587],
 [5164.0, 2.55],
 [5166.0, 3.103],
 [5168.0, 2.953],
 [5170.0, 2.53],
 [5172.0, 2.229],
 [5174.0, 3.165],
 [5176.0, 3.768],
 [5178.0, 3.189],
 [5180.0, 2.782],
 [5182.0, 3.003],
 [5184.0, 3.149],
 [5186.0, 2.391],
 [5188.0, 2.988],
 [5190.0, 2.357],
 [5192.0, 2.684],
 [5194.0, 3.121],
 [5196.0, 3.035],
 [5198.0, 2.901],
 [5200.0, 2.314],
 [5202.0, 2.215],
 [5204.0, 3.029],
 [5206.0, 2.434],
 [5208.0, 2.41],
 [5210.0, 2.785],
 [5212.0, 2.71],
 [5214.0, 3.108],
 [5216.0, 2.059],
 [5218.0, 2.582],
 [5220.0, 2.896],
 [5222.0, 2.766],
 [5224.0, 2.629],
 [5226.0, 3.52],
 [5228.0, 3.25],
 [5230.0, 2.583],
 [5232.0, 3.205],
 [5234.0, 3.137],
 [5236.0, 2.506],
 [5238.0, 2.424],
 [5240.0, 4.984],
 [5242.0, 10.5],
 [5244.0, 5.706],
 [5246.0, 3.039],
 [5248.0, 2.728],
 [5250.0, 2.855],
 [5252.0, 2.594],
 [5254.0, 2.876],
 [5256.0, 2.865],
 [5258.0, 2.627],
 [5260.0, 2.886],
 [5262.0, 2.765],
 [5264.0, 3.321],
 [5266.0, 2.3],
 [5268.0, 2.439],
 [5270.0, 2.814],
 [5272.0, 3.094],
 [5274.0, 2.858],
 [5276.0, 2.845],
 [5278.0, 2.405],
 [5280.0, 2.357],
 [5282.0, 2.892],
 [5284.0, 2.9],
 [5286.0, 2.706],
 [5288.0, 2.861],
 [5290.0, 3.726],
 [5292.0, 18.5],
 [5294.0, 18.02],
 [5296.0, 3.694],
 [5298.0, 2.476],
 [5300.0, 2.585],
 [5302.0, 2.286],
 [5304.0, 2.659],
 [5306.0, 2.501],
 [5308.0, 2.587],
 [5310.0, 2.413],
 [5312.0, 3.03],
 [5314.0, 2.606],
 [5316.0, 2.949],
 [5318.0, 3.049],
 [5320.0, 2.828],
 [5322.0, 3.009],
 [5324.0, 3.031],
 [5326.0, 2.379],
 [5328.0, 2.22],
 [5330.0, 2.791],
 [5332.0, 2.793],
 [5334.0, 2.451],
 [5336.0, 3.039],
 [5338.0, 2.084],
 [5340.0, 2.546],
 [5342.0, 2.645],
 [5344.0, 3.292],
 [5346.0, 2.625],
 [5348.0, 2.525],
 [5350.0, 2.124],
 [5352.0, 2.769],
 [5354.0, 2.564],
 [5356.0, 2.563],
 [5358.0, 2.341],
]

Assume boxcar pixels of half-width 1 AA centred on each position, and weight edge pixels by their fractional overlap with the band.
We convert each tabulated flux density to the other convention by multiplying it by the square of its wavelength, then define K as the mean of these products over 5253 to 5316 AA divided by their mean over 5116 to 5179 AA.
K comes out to 1.3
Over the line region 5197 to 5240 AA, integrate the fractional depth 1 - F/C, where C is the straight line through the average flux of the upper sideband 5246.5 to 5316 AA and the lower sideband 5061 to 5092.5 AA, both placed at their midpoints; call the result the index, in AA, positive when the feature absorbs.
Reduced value 7.9 AA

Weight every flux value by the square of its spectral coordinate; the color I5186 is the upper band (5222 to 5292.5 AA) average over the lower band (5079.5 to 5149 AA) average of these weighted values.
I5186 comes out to 1.2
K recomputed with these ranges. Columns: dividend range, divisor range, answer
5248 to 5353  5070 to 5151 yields 1.19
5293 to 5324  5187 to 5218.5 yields 1.46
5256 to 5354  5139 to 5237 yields 1.22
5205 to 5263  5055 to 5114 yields 1.20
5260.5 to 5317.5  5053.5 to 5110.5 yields 1.47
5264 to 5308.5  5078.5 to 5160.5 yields 1.47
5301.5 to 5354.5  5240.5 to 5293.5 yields 0.69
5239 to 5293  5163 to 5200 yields 1.39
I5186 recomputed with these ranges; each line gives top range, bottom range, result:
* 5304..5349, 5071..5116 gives 1.06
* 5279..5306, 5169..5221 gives 1.92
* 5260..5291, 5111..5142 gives 0.86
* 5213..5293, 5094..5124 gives 1.32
